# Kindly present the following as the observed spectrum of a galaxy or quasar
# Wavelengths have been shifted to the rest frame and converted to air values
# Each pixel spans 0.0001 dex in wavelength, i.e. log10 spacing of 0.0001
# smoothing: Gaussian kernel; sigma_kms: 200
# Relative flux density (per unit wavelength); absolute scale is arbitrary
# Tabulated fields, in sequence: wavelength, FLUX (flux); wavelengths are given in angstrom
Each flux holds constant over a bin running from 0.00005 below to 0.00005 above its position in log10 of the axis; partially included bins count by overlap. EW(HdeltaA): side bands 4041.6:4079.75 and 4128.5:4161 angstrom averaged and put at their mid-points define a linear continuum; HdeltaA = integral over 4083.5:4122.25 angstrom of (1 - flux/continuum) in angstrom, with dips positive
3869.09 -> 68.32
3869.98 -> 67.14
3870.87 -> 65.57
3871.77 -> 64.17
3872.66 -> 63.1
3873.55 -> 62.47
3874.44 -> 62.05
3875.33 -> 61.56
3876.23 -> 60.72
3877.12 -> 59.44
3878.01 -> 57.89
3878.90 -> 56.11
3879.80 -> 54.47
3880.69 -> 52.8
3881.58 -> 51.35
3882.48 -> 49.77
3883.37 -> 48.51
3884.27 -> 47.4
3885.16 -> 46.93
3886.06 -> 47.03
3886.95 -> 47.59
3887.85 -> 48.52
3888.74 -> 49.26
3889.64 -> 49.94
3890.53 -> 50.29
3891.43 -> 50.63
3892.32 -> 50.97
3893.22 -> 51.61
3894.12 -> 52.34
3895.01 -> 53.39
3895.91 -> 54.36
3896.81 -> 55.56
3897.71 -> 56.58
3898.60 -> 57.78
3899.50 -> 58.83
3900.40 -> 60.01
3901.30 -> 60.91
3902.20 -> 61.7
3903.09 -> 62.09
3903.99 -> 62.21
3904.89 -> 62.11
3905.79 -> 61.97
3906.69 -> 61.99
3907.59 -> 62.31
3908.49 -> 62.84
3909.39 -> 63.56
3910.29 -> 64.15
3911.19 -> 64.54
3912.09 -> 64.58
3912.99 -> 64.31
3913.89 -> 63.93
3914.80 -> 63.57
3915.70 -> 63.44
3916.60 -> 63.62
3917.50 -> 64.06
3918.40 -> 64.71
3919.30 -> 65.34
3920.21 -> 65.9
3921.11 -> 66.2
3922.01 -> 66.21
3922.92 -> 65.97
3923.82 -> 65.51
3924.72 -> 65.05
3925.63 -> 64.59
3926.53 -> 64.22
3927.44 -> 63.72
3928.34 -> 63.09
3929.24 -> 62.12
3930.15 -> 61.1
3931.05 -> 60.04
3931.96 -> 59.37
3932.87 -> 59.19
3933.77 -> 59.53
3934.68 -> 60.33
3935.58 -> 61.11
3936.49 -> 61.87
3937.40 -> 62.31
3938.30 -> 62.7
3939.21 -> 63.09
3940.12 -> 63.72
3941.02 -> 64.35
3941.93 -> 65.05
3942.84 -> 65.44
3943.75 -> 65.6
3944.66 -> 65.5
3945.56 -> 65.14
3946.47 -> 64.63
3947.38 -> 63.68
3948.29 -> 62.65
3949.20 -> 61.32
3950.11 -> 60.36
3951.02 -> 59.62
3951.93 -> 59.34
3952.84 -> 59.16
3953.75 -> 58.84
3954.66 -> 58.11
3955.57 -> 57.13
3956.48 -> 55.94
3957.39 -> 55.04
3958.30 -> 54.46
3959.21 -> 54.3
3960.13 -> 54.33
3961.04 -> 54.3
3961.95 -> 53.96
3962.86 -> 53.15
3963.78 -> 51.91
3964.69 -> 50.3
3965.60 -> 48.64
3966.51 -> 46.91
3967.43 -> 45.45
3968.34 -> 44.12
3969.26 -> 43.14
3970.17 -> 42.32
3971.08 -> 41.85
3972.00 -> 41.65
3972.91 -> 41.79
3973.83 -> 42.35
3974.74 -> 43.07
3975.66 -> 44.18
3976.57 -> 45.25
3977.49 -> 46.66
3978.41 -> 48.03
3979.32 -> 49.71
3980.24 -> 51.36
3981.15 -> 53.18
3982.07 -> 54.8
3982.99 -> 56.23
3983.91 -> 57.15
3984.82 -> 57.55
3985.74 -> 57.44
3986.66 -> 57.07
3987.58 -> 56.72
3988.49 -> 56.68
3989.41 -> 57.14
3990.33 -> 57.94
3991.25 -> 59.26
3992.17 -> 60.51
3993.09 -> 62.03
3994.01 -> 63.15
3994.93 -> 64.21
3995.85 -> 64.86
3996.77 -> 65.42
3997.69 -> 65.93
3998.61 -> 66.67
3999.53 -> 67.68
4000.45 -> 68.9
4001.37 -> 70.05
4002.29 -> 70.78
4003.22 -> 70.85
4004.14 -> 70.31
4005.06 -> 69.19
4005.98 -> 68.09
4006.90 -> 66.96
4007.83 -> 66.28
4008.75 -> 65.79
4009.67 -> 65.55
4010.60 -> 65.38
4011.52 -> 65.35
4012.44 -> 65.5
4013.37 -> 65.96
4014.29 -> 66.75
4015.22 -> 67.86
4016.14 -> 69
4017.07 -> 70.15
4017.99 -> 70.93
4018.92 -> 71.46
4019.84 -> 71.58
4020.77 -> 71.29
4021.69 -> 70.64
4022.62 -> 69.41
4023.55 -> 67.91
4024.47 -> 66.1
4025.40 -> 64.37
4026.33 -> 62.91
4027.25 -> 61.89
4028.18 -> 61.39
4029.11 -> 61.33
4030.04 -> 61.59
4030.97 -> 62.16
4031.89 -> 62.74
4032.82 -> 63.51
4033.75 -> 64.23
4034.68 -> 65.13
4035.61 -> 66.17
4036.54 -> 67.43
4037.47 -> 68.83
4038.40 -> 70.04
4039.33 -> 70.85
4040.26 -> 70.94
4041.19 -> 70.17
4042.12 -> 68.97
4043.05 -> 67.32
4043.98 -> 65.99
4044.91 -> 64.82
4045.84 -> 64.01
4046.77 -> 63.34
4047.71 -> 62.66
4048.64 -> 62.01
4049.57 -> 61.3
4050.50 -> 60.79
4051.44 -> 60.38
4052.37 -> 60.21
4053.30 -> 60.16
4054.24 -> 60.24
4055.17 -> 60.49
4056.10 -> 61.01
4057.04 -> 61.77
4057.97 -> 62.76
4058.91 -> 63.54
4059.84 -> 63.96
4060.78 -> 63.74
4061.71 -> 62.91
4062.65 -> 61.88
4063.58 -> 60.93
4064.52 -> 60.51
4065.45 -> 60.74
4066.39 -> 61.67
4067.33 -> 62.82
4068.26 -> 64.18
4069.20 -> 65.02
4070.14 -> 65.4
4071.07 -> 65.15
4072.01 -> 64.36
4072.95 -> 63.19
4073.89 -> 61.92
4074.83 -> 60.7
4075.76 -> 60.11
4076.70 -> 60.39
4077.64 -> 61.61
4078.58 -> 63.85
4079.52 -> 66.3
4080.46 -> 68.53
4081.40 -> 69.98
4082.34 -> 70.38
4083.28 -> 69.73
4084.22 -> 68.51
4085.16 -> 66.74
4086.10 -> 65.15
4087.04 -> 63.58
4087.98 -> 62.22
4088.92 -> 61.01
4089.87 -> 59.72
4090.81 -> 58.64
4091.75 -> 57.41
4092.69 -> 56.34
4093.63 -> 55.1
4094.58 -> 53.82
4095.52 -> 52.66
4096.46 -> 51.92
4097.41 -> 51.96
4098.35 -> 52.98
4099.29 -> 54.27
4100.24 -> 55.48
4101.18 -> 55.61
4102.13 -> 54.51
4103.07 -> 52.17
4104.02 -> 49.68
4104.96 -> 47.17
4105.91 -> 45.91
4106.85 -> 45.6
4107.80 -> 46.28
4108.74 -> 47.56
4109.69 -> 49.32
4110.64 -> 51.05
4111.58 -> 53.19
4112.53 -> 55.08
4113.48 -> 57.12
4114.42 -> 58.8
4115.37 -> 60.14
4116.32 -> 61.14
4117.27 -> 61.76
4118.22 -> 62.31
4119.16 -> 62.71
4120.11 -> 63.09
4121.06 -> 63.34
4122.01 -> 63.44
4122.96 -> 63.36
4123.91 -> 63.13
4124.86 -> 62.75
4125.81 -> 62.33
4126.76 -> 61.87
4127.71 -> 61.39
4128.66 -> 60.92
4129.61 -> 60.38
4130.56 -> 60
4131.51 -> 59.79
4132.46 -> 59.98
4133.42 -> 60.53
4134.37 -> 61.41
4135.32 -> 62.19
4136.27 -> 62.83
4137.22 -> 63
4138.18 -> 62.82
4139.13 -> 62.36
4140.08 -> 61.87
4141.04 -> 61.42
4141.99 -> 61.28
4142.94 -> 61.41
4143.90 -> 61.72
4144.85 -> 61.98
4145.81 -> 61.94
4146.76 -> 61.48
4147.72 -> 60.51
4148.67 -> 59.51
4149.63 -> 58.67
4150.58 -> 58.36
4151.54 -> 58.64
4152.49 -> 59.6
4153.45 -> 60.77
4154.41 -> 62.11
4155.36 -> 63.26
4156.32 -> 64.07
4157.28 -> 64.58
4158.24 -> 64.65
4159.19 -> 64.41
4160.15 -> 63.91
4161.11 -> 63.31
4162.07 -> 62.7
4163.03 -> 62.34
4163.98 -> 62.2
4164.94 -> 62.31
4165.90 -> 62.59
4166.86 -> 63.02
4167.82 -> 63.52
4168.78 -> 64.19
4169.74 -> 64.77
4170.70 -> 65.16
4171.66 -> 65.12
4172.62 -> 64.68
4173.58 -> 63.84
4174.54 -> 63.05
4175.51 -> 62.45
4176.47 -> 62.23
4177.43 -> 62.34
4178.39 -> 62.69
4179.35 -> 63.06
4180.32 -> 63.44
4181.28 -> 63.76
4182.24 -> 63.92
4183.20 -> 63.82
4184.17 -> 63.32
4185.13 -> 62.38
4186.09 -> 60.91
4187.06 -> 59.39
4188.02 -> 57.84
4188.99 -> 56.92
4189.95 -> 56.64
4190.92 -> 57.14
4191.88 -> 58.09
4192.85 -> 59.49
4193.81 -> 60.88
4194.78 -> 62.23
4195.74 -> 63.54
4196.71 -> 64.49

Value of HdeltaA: 3.5 angstrom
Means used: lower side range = 62.7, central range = 56.5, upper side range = 61.6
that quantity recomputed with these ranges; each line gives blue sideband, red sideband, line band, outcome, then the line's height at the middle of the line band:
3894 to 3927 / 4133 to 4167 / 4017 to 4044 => -2.1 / 62.1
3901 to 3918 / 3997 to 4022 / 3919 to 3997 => 9.8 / 65.6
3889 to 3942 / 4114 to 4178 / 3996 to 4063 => -4.5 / 61.6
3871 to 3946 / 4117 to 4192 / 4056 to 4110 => 1.6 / 61.4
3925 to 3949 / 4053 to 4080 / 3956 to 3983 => 6.0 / 62.7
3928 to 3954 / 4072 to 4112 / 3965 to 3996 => 4.7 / 61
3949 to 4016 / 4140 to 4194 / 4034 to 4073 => -3.2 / 59.2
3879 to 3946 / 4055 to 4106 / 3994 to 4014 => -2.3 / 60.1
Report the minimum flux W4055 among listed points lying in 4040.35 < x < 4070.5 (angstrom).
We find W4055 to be 60.16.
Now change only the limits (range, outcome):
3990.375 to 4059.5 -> 59.26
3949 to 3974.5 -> 41.65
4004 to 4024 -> 65.35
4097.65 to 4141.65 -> 45.6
